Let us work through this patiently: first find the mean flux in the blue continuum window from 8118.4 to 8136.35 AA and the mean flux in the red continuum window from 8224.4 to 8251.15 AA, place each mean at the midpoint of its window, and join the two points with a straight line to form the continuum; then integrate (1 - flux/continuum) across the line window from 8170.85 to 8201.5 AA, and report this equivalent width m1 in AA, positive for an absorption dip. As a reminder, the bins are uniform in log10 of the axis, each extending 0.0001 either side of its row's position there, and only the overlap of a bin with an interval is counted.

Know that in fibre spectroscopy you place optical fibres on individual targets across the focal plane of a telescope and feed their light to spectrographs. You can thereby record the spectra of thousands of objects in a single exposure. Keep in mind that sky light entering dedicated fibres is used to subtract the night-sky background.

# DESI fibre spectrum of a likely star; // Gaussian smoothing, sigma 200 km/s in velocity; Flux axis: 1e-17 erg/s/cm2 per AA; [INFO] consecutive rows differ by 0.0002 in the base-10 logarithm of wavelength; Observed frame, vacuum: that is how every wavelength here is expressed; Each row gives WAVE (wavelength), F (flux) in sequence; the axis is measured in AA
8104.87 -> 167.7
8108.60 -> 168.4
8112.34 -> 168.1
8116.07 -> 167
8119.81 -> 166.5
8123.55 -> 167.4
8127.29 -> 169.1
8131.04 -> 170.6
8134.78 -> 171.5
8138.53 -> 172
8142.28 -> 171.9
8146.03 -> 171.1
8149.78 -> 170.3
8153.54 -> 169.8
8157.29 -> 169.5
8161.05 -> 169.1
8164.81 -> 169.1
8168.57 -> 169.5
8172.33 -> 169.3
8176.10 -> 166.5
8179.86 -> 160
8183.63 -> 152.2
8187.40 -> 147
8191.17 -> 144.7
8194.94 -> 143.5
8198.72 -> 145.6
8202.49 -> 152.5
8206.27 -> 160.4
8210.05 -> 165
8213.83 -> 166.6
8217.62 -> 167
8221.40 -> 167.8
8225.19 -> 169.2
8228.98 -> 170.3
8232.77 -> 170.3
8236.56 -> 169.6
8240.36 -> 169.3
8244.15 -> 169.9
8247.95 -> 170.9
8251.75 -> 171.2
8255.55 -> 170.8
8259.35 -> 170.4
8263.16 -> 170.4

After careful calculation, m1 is 2.9 AA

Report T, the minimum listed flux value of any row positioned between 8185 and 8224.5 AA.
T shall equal 143.5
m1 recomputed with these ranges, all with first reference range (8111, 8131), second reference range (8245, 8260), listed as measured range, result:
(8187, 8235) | 2.9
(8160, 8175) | 0.0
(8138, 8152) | -0.2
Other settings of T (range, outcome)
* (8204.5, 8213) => 160.4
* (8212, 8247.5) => 166.6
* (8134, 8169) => 169.1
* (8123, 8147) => 167.4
